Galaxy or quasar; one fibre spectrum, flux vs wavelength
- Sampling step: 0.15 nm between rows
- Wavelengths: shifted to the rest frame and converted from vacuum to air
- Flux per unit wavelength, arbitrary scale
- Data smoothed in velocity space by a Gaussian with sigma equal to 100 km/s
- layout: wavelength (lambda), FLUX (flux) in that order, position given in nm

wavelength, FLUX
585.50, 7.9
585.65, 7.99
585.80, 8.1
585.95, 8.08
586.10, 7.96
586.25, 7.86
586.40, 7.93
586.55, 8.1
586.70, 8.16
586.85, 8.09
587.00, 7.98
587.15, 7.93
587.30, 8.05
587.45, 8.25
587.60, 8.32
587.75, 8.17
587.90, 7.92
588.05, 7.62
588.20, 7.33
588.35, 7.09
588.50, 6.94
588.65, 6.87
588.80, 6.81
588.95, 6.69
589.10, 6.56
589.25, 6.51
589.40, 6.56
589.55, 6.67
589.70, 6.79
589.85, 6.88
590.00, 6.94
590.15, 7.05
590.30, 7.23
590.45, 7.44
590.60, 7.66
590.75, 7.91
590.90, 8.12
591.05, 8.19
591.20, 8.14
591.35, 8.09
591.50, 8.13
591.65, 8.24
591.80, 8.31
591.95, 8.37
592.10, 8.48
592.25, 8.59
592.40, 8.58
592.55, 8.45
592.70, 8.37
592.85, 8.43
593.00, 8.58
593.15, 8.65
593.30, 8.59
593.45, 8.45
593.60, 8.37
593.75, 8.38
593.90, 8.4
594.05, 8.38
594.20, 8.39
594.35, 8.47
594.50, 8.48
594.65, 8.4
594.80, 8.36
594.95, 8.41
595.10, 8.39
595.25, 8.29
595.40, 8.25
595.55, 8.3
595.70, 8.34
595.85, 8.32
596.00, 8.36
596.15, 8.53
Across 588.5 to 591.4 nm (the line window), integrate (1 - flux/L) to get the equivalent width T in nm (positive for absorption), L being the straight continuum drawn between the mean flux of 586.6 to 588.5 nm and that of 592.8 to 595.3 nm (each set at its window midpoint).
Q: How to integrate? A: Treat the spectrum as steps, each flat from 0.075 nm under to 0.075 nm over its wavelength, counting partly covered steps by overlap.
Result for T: 0.32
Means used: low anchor 7.87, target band 7.2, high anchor 8.44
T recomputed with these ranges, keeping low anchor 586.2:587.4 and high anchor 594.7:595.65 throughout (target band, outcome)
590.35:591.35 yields 0.033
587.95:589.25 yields 0.178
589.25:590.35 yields 0.175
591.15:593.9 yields -0.056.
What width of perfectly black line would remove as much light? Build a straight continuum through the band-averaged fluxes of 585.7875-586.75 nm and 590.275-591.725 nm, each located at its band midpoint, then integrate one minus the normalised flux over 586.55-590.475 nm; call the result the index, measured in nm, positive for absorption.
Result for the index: 0.31 nm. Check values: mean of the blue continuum 8.02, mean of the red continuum 7.94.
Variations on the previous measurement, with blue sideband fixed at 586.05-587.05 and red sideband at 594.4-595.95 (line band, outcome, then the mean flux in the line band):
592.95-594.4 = -0.03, 8.46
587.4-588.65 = 0.07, 7.64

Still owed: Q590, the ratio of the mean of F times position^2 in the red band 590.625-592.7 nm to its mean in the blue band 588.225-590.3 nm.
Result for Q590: 1.2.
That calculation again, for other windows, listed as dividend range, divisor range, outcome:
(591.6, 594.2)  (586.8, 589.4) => 1.15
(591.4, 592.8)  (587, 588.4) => 1.08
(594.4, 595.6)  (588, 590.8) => 1.21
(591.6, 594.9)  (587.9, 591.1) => 1.20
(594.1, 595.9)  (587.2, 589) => 1.14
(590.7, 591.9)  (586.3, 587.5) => 1.03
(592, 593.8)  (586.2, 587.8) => 1.07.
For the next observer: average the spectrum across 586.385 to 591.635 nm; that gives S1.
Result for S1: 7.52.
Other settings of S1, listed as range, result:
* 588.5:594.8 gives 7.86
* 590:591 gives 7.54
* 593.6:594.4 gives 8.4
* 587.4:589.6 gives 7.22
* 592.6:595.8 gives 8.41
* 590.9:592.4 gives 8.29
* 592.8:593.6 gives 8.53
